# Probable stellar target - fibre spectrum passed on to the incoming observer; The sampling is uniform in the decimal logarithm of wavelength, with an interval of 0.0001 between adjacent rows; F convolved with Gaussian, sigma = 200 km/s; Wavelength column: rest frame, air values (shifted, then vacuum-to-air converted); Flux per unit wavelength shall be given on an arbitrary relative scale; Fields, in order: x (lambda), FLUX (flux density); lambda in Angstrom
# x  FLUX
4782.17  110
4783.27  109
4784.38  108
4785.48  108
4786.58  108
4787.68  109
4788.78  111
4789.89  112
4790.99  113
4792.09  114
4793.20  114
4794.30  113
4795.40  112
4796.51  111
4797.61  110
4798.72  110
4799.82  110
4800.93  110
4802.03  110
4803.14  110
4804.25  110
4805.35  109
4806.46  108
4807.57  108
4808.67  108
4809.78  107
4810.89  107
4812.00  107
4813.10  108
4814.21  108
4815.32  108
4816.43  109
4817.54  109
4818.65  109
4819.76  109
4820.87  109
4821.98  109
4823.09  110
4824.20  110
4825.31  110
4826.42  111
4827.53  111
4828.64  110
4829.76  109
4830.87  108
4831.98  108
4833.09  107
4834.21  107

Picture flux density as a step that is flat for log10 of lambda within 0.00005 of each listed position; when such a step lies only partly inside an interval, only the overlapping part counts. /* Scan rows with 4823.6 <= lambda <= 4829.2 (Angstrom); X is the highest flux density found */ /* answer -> 111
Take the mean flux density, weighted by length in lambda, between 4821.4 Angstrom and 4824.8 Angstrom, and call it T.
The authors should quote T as 110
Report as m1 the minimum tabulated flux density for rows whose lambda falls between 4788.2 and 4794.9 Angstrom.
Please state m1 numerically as 111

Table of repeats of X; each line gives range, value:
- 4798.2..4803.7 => 110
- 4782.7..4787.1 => 109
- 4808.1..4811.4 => 108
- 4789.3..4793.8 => 114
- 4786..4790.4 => 112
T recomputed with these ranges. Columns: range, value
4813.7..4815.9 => 108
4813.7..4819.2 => 109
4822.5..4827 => 110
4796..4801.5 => 110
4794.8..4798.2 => 111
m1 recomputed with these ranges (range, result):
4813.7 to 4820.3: 108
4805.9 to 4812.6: 107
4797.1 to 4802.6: 110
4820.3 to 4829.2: 109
